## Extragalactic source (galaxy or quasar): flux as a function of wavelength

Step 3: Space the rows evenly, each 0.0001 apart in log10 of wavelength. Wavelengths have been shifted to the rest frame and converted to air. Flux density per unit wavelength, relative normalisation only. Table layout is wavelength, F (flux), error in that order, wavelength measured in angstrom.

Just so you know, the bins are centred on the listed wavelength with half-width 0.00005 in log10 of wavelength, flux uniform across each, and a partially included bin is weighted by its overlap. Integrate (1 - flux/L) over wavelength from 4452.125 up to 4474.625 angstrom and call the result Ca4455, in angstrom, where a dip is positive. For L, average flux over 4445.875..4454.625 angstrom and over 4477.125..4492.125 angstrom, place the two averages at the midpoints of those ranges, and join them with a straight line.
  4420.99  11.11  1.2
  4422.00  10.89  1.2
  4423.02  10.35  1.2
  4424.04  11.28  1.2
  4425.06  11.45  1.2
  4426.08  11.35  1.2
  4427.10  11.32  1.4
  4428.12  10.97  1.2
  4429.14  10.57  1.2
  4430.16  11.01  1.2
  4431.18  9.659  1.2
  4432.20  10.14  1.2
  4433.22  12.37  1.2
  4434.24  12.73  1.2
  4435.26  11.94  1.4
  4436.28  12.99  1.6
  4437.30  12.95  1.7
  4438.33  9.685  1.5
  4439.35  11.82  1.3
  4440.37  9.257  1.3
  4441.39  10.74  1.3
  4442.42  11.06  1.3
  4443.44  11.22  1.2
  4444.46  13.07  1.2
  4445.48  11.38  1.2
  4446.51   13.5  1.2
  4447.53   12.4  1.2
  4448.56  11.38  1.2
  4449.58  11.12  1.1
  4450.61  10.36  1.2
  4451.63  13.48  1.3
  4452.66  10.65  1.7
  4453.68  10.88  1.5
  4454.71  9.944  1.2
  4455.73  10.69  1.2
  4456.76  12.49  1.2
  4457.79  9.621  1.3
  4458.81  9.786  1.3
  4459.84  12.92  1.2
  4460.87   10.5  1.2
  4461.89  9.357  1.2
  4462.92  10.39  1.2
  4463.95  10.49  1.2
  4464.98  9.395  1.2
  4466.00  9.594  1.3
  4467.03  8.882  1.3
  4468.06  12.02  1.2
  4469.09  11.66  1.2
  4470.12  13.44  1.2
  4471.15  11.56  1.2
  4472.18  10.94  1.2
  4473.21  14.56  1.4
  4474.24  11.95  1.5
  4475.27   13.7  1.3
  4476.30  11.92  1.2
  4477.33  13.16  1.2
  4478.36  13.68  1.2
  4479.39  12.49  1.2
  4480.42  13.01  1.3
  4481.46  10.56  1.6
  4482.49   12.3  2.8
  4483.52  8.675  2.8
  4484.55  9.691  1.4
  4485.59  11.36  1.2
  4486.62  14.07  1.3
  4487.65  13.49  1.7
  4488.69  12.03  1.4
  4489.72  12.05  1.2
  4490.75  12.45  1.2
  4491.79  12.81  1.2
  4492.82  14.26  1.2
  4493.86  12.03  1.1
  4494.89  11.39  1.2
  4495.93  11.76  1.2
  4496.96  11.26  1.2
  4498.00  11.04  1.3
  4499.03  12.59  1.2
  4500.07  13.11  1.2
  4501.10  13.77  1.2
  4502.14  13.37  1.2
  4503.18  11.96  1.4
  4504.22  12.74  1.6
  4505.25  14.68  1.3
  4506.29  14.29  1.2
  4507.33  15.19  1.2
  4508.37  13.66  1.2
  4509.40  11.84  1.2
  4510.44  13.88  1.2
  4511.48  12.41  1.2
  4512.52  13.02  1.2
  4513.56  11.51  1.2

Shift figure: 1.6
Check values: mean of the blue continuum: 11.6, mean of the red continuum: 12.1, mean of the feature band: 11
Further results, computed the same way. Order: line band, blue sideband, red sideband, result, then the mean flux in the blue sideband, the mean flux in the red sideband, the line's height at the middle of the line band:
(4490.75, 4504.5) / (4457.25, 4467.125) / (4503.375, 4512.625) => 0.29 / 10.2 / 13.5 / 12.7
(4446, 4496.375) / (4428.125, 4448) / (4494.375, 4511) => 2.34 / 11.5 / 12.9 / 12.2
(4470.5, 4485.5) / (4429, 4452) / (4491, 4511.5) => 0.44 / 11.5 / 12.9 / 12.4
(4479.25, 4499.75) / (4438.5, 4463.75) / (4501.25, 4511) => 1.32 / 11.1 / 13.5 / 12.8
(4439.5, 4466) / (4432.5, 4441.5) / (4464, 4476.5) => 1.32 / 11.6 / 11.6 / 11.6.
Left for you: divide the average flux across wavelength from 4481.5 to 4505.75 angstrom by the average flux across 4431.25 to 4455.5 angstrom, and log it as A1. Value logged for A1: 1.07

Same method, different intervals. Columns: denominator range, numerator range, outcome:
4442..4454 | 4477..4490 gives 1.03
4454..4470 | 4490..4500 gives 1.15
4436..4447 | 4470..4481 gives 1.10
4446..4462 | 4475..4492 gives 1.08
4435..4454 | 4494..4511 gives 1.11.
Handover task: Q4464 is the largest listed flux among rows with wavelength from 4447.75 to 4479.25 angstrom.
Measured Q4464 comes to 14.56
